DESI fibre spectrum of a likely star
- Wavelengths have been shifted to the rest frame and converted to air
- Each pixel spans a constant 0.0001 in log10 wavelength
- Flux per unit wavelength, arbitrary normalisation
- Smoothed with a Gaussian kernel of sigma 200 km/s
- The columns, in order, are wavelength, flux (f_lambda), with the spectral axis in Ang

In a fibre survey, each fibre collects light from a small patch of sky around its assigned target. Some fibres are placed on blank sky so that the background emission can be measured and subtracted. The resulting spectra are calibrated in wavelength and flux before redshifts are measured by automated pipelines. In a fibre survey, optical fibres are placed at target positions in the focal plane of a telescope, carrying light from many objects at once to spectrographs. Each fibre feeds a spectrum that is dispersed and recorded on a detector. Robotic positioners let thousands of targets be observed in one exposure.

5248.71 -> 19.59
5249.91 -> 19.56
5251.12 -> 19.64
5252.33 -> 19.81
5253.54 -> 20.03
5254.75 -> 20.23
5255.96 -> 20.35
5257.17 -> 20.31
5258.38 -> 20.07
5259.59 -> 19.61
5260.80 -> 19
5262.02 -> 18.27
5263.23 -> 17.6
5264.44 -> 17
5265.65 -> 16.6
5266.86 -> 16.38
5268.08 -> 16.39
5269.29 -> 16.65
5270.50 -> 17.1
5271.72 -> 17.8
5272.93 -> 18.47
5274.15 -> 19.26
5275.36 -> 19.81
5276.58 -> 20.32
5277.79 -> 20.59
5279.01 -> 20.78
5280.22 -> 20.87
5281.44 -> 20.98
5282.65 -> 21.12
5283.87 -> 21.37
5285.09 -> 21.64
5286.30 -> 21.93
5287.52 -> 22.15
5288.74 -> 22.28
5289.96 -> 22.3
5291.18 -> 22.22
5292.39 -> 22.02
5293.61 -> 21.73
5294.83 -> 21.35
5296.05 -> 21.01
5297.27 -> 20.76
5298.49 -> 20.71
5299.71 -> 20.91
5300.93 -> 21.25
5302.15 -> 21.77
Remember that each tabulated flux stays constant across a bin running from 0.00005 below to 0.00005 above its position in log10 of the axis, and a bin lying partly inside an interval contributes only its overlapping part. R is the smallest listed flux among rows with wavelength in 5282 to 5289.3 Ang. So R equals 21.12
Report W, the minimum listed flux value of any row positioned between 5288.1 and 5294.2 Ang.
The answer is 21.73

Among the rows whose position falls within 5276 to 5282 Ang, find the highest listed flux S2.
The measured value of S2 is 20.98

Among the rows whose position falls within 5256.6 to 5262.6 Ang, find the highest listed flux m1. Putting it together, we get 20.31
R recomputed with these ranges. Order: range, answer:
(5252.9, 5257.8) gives 20.03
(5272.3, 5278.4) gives 18.47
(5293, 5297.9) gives 20.76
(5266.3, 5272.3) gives 16.38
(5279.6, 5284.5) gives 20.87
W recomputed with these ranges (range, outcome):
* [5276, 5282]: 20.32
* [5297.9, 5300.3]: 20.71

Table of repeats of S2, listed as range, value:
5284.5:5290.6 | 22.3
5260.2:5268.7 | 19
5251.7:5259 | 20.35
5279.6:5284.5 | 21.37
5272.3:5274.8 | 19.26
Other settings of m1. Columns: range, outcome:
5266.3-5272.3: 17.8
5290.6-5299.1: 22.22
